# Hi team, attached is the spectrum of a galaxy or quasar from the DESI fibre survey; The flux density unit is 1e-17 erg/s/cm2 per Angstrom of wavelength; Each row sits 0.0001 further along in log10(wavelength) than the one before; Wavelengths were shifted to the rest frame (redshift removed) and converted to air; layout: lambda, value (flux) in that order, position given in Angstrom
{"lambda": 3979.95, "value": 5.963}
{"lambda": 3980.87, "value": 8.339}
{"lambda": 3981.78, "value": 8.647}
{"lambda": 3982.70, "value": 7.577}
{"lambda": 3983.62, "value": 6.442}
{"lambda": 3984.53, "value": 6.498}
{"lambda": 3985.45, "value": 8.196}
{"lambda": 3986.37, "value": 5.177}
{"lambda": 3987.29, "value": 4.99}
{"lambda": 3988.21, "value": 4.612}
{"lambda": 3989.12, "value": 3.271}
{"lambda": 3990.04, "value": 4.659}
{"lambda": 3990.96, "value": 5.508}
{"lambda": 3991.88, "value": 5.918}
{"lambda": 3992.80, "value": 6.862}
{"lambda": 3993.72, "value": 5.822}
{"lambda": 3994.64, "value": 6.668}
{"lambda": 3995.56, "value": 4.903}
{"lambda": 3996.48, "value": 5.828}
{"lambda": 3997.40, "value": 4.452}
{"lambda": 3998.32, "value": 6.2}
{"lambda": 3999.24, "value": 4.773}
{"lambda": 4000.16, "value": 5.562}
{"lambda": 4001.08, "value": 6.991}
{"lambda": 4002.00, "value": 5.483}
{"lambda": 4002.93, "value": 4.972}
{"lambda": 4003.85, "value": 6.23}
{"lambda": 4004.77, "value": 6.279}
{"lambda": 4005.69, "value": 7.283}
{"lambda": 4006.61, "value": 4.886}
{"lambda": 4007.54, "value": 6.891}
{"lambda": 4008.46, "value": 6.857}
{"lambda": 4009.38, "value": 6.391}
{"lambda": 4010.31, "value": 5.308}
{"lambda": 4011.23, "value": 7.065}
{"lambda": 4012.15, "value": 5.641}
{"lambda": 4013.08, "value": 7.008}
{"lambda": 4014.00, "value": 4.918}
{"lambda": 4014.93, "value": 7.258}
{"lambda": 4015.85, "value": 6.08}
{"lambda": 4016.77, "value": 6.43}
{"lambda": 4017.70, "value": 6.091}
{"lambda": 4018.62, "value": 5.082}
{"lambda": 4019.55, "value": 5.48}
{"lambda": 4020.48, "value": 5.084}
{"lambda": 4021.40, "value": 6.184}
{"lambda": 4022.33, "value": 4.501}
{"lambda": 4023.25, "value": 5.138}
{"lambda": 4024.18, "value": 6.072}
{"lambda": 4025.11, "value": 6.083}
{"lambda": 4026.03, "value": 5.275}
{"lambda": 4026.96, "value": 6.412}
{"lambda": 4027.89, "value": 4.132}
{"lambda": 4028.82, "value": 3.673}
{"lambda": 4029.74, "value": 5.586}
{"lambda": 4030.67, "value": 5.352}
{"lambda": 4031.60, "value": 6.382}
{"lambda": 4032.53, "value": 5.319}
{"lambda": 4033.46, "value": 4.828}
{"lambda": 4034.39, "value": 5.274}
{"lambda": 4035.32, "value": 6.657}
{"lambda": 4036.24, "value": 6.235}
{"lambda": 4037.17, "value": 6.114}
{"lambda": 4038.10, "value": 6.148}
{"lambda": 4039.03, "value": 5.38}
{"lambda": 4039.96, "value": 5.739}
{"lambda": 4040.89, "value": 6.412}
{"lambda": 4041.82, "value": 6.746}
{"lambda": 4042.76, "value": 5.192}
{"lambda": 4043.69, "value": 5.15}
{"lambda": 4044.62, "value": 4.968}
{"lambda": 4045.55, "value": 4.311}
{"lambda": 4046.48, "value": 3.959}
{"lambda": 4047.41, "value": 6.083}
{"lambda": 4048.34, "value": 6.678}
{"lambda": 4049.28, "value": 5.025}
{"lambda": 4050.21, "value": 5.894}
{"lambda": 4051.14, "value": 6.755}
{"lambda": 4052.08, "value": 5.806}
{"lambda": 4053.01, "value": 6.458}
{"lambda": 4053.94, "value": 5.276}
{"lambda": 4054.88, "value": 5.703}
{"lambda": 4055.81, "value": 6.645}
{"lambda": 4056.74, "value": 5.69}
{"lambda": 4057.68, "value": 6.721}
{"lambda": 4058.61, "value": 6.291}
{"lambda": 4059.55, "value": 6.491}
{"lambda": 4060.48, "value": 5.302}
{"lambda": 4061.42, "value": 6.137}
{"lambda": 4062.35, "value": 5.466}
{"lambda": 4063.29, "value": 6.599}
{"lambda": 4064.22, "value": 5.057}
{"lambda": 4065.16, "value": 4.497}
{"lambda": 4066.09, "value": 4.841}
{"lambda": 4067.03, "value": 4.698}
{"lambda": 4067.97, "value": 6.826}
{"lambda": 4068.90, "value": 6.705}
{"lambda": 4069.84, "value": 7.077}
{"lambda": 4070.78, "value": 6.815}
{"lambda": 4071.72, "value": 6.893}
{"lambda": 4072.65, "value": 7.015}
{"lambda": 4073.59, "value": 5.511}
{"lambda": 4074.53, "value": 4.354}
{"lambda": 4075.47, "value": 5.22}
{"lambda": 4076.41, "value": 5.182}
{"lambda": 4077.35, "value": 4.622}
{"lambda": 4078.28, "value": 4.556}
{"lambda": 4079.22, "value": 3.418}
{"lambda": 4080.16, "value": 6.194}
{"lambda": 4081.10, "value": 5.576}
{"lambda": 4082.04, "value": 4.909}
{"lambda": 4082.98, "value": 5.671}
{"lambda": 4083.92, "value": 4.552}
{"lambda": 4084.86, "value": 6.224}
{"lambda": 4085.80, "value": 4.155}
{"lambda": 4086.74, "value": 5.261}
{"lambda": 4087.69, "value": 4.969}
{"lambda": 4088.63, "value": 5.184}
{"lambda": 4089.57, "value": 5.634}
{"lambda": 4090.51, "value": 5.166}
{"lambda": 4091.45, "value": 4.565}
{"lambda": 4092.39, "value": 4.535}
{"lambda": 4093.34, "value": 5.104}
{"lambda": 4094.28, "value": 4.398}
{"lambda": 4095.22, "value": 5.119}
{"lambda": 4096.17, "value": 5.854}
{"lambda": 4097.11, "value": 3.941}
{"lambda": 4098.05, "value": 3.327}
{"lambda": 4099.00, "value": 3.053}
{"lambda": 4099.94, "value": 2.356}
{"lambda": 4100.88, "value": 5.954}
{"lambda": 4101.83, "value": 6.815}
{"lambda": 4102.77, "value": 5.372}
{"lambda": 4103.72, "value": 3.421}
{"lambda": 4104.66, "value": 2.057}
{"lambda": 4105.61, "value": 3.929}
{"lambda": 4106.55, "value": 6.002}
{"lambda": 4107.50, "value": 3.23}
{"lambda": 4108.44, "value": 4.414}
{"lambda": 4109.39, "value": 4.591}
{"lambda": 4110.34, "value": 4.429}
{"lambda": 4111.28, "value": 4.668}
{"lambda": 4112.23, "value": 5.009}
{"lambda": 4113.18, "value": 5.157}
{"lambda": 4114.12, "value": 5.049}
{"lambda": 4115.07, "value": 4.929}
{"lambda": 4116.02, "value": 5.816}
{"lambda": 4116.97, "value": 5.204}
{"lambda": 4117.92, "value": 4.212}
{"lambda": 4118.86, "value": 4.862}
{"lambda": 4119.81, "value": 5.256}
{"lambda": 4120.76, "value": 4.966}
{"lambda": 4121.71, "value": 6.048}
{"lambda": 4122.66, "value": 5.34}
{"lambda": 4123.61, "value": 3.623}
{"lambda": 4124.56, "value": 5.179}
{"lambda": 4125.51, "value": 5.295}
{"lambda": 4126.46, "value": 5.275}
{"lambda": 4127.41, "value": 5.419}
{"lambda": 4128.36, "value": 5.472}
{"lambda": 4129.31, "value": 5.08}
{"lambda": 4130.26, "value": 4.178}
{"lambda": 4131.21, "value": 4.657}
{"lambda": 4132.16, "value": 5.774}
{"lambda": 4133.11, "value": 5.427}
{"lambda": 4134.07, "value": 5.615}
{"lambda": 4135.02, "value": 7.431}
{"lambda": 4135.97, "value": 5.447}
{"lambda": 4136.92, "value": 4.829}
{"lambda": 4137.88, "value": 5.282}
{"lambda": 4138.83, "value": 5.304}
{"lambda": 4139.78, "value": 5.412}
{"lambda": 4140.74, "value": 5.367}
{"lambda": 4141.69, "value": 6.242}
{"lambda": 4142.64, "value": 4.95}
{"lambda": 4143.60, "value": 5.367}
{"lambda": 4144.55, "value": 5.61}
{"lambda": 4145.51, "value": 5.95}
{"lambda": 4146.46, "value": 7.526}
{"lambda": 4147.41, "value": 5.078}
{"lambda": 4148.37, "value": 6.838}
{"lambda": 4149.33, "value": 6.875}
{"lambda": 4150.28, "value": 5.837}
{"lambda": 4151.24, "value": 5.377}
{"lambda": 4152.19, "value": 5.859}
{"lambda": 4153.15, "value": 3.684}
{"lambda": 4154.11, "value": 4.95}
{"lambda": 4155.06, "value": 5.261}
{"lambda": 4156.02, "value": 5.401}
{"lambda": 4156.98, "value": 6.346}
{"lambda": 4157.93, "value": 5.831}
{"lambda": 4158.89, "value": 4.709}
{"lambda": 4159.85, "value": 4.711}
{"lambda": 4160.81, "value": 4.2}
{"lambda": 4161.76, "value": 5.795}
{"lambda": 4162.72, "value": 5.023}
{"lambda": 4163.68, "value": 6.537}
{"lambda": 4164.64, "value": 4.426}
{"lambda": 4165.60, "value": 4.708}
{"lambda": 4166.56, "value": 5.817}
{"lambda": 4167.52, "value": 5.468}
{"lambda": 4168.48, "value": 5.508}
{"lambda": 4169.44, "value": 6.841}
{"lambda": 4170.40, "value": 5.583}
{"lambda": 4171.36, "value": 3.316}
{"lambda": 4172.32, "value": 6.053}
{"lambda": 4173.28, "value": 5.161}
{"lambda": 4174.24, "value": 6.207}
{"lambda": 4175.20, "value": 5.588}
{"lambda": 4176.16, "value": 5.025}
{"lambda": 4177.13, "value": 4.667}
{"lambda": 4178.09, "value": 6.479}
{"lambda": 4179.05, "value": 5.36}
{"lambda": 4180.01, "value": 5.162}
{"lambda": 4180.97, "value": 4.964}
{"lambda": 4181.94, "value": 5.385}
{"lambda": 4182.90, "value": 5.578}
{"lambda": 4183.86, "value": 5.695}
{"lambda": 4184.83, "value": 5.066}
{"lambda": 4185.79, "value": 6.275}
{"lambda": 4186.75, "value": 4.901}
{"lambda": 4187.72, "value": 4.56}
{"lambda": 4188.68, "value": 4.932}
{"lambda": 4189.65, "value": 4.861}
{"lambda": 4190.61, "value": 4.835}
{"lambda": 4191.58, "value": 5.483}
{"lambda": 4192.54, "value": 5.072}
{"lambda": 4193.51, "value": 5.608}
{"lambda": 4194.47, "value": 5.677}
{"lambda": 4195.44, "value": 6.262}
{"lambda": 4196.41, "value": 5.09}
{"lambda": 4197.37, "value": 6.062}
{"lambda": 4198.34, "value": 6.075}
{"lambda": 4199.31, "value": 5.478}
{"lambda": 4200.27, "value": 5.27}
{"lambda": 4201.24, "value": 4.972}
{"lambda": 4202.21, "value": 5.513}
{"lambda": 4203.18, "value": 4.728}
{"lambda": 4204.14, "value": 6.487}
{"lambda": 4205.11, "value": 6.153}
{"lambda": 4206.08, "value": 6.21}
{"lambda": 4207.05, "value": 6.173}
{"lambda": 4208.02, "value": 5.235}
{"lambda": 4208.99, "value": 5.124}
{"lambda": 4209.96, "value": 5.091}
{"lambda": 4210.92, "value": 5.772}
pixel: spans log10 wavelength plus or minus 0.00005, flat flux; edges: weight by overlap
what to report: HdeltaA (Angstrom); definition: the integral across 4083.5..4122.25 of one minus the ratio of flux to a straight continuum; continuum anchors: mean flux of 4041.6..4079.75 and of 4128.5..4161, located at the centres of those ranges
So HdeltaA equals 5.7 Angstrom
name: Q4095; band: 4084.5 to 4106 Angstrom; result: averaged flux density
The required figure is 4.62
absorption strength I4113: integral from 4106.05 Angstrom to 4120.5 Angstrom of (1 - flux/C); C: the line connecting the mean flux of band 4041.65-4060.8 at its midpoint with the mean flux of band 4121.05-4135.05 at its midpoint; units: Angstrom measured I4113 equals 1.32 Angstrom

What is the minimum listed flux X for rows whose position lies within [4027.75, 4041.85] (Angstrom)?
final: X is 3.673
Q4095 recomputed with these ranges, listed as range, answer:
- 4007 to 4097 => 5.62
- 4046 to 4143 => 5.24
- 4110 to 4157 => 5.36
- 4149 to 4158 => 5.51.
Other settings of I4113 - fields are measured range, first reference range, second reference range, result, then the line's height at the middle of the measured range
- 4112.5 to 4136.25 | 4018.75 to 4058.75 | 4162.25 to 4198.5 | 1.2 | 5.49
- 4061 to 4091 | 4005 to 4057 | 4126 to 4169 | 1.0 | 5.65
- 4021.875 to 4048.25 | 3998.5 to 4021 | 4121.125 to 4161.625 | 1.8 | 5.9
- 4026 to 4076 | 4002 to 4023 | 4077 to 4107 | -3.5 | 5.38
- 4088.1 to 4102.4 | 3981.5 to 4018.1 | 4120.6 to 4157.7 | 2.3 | 5.65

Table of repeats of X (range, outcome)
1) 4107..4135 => 3.23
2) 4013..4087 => 3.418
